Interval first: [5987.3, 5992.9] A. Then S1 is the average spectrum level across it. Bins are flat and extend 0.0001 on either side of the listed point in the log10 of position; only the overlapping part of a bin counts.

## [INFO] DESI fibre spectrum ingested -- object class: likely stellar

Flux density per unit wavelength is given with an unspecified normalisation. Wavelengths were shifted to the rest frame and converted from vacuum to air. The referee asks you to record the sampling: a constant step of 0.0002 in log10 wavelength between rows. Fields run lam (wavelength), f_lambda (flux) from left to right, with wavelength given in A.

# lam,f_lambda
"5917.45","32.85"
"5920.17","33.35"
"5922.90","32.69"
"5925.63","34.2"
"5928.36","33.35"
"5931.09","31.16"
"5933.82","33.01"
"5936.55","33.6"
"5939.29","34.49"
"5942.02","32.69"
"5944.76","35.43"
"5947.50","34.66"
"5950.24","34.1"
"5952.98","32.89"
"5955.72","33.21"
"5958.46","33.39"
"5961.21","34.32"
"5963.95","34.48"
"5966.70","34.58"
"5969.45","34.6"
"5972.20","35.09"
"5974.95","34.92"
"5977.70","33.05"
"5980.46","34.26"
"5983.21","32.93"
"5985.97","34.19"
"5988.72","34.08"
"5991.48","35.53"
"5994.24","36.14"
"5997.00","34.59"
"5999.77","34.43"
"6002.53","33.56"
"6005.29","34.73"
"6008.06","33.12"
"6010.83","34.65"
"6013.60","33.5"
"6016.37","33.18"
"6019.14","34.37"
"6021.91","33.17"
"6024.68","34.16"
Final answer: 34.8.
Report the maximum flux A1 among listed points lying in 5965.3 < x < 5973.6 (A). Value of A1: 35.09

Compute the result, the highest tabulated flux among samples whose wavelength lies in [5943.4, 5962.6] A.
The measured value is 35.43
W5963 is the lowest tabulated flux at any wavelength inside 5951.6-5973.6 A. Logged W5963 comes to 32.89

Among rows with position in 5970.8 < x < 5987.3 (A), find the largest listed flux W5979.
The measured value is 35.09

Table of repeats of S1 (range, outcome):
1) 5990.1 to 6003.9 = 34.8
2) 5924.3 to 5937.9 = 33.1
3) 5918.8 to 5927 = 33.4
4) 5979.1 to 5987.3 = 33.8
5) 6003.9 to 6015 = 34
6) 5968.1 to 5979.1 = 34.4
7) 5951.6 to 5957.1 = 33.1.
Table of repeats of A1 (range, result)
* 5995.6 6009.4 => 34.73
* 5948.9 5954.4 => 34.1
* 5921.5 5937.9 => 34.2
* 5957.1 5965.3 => 34.48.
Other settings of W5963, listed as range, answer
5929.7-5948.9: 31.16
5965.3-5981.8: 33.05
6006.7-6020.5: 33.12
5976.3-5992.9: 32.93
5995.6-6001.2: 34.43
